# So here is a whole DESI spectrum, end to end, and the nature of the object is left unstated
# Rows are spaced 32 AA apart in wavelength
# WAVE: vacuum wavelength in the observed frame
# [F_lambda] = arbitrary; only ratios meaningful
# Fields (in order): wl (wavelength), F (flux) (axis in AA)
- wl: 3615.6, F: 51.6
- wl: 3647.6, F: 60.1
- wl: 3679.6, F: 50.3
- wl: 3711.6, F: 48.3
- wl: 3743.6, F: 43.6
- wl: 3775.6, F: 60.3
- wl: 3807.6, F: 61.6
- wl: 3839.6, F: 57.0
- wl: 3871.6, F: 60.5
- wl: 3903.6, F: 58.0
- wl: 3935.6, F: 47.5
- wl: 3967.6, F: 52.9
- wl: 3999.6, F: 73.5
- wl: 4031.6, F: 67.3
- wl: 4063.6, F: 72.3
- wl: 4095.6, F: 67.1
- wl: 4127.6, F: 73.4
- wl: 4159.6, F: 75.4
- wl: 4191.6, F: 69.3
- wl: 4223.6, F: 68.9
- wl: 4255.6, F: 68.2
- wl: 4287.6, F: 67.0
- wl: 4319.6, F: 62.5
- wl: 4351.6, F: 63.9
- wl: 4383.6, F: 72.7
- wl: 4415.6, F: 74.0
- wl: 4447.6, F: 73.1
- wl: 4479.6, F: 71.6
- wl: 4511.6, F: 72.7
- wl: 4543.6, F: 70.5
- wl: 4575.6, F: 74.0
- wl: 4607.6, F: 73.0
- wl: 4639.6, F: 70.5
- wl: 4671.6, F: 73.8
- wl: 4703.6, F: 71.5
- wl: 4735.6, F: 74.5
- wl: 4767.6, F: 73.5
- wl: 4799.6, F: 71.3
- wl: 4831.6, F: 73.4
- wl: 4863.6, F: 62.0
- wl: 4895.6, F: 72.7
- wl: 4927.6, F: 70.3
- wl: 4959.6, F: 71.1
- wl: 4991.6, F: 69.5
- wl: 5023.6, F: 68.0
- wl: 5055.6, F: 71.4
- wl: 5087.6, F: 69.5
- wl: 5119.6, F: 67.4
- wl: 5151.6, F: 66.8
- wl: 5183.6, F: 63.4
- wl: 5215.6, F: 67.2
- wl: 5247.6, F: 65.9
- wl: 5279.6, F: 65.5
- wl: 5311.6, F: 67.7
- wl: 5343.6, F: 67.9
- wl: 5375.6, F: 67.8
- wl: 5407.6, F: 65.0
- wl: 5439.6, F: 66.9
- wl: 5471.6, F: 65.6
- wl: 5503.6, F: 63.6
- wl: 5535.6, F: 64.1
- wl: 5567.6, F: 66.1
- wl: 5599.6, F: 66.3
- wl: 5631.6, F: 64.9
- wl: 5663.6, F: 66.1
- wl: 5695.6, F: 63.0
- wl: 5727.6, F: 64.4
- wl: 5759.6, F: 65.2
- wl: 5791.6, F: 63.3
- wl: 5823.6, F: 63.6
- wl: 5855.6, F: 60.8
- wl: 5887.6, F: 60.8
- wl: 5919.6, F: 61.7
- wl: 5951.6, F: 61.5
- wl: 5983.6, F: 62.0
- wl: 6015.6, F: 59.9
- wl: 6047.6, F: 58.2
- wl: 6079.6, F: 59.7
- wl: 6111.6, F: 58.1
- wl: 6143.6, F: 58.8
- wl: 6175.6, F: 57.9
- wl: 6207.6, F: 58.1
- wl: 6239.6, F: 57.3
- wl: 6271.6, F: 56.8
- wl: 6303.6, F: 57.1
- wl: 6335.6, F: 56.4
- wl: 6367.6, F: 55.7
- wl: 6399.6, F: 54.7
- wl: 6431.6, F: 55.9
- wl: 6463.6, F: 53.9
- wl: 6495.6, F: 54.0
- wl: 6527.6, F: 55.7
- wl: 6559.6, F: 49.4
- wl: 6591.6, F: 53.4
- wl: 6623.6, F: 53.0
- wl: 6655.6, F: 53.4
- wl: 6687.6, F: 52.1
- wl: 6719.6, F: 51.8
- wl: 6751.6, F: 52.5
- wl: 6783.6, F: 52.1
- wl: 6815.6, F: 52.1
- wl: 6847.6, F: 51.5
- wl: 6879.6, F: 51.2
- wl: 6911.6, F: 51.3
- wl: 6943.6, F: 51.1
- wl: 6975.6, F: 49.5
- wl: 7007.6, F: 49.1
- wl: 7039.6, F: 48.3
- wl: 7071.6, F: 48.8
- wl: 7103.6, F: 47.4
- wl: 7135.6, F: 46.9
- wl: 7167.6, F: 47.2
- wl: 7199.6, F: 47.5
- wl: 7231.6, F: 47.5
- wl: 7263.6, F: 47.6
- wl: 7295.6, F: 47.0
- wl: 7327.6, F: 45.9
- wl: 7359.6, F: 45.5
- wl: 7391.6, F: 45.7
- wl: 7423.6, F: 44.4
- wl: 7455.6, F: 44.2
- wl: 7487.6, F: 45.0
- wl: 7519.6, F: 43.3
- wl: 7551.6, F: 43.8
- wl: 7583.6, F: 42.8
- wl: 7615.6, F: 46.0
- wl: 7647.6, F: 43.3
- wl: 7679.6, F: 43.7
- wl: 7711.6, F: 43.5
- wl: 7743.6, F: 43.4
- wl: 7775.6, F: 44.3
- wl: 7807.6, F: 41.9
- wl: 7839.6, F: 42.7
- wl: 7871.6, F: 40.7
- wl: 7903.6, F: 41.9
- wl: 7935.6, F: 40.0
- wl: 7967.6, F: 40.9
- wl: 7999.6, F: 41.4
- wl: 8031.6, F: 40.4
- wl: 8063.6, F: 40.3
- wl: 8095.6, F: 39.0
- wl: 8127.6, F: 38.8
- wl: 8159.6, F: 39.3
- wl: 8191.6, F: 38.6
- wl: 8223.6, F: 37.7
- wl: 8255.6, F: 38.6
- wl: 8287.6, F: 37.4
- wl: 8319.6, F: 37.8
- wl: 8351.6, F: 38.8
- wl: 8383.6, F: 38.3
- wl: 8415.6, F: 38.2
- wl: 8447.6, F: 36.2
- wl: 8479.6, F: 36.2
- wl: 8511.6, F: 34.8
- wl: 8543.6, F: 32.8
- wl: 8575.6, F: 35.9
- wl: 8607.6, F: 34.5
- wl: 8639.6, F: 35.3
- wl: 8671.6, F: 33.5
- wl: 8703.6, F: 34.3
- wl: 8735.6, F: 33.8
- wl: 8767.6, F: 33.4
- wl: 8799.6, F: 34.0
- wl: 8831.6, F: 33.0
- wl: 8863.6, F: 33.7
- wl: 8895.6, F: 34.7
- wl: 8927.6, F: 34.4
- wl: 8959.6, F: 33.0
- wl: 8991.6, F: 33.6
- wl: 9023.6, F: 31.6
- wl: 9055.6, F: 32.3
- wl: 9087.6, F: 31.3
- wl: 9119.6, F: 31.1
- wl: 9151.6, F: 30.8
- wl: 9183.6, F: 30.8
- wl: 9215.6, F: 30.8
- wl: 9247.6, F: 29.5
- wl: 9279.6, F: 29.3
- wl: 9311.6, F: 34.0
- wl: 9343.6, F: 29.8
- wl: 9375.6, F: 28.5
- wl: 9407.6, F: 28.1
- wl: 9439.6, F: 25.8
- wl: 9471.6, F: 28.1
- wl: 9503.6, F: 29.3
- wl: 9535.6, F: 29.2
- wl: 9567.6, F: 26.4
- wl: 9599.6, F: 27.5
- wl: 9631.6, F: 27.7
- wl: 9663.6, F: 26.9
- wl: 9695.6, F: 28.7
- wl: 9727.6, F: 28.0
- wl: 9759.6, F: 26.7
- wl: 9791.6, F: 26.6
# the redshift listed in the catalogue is 0.000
